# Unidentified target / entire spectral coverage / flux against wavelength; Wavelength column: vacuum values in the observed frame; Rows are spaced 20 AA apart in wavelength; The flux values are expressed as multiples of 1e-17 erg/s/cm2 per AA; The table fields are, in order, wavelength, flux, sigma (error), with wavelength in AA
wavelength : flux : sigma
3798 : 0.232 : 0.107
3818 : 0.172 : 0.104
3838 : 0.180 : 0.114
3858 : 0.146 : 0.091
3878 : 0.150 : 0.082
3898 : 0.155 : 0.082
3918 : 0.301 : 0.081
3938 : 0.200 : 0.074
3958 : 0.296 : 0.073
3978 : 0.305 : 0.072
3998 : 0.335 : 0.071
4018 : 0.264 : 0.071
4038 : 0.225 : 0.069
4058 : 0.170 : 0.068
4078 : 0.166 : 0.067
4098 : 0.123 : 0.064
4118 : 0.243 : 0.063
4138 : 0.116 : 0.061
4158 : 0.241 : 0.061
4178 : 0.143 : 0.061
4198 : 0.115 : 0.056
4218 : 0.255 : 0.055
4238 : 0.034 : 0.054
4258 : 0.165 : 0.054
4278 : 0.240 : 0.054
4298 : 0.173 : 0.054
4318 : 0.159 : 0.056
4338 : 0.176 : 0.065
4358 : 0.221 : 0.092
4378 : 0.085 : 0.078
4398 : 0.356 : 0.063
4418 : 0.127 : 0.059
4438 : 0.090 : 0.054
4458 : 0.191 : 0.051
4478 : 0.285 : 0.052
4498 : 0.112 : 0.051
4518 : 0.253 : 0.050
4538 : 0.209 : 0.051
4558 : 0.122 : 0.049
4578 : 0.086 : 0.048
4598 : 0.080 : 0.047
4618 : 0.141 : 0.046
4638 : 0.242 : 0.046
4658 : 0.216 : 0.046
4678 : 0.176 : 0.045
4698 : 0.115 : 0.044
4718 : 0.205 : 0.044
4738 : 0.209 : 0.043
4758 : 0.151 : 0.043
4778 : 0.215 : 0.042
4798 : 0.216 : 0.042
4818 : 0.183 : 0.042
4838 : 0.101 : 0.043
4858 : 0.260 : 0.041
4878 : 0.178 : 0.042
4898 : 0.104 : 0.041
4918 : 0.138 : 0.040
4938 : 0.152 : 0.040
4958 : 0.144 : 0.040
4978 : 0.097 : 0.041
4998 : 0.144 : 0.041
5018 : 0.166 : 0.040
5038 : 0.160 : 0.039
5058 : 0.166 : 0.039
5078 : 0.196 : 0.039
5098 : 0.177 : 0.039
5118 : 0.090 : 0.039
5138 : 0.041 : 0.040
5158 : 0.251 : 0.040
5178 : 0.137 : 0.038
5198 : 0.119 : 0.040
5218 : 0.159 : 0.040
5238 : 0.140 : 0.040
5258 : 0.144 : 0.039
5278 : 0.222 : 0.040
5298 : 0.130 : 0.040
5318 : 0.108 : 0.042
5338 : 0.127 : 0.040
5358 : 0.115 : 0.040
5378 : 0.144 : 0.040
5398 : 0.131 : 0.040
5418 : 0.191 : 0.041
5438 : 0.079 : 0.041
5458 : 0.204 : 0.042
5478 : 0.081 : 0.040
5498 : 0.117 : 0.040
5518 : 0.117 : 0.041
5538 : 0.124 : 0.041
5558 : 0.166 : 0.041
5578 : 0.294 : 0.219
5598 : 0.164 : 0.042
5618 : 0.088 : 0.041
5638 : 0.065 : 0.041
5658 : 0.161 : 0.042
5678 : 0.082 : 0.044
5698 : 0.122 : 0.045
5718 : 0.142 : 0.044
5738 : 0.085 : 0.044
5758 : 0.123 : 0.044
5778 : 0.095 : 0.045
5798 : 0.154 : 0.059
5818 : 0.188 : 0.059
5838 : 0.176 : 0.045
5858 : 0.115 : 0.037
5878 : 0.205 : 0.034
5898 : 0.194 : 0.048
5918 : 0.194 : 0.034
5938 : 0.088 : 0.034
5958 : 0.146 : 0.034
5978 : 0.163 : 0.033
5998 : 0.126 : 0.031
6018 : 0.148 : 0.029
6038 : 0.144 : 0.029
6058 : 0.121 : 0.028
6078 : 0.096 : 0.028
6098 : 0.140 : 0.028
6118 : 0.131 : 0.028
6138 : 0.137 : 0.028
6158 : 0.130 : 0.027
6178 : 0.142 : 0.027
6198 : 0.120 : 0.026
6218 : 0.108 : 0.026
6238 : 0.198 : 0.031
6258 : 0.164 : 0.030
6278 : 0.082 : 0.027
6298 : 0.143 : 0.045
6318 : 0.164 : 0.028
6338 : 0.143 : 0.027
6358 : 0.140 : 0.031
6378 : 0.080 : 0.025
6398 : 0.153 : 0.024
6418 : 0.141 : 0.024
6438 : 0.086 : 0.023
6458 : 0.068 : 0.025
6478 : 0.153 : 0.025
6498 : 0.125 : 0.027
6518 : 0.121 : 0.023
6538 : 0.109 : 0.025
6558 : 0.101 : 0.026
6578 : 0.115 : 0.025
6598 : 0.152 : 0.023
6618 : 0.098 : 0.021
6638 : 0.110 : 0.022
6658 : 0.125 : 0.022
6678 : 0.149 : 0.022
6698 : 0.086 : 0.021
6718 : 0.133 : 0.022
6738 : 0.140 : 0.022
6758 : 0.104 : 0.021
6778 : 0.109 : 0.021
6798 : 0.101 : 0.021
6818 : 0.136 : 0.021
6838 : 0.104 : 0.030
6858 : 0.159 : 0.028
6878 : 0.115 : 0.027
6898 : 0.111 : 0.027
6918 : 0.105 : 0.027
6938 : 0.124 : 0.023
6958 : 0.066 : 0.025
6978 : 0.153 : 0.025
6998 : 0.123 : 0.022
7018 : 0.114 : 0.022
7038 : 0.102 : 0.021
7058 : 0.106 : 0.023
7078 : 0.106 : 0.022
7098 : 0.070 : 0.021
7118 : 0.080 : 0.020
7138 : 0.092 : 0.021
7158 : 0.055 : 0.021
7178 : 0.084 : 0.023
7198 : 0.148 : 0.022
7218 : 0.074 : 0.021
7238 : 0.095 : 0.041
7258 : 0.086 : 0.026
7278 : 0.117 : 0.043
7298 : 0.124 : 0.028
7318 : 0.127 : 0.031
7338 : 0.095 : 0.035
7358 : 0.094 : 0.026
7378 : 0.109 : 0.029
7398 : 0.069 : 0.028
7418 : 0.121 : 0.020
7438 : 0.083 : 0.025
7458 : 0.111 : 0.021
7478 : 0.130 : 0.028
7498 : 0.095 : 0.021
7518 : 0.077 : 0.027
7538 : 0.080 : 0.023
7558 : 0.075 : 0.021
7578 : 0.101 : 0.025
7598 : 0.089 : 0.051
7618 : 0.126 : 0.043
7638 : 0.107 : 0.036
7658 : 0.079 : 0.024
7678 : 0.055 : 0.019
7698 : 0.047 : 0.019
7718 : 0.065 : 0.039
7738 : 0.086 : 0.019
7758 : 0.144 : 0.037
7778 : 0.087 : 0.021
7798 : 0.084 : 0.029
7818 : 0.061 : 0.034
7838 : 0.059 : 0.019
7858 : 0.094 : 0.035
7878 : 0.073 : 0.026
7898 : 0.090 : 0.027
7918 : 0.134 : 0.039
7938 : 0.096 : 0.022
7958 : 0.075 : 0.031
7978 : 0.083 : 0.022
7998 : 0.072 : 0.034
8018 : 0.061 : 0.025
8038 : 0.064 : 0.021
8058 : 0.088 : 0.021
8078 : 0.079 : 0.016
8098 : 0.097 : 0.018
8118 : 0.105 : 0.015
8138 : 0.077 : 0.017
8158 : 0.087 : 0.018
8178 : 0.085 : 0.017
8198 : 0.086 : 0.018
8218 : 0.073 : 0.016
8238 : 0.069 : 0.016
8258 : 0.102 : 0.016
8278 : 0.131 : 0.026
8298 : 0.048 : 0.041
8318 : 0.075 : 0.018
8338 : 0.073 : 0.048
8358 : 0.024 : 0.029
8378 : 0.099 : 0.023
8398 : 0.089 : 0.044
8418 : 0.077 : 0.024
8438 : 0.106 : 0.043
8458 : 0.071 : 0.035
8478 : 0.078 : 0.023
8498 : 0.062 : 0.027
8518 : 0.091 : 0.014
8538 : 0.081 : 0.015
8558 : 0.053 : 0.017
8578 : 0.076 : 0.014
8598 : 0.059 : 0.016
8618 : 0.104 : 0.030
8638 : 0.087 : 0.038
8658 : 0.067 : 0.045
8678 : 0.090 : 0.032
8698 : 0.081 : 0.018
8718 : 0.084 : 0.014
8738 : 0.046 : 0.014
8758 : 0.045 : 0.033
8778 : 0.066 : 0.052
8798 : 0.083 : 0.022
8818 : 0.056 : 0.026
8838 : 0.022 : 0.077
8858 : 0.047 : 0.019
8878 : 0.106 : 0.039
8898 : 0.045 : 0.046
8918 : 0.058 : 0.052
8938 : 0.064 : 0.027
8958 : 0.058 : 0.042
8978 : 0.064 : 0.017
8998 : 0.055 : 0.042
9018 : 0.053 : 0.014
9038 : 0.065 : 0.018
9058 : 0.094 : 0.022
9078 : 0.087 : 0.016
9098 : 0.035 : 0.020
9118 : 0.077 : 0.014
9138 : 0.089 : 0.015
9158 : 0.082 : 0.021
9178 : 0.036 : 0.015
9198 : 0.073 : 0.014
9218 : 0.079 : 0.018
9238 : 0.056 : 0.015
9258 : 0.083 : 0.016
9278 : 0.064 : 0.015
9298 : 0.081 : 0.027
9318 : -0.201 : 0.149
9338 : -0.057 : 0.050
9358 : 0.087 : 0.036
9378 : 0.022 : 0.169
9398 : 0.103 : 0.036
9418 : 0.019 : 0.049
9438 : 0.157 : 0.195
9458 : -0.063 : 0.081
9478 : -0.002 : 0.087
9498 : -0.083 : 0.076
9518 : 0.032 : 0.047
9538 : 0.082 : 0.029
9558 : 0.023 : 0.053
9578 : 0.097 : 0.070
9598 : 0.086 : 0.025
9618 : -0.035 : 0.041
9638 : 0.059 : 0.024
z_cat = 0.53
